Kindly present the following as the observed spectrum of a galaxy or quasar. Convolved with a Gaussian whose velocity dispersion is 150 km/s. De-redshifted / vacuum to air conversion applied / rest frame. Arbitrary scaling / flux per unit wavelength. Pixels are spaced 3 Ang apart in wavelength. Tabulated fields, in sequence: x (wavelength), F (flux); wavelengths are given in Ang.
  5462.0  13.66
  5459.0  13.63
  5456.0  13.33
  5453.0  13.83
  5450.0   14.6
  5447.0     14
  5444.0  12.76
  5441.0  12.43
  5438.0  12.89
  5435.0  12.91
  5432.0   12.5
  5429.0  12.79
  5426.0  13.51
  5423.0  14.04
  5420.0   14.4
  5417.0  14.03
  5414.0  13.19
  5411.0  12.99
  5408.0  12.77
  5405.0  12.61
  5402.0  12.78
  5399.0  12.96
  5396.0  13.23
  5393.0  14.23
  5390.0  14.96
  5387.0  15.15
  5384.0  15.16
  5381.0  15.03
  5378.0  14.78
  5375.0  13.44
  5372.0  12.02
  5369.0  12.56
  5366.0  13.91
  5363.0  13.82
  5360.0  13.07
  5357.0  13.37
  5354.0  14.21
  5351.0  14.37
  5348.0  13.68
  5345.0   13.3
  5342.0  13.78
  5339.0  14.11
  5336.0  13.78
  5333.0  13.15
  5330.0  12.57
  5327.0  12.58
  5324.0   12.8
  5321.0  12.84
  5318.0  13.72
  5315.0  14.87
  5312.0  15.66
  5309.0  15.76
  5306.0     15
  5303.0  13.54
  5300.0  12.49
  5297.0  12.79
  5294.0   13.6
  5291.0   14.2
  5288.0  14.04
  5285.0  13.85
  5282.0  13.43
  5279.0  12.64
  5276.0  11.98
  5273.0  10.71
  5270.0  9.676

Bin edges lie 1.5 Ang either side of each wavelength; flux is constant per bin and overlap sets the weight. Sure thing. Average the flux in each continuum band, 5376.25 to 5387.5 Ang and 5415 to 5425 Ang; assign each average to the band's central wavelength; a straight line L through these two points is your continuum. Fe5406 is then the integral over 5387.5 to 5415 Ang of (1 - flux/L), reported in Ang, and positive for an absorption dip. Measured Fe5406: 2.2 Ang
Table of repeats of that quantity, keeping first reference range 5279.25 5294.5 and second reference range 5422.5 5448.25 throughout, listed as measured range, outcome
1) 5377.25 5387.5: -1.3 Ang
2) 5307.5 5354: -0.9 Ang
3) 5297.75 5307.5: 0.0 Ang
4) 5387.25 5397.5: -0.8 Ang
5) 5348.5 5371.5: -0.3 Ang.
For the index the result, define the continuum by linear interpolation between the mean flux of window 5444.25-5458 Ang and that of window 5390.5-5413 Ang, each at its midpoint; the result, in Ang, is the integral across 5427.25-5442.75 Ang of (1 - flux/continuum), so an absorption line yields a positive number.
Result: 1.0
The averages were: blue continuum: 13.2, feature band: 12.7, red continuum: 13.8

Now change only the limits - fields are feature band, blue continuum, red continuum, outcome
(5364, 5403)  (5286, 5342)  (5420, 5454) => -1.0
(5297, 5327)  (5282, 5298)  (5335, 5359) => -0.4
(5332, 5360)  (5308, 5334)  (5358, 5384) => 0.0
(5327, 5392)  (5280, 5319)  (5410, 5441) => -0.5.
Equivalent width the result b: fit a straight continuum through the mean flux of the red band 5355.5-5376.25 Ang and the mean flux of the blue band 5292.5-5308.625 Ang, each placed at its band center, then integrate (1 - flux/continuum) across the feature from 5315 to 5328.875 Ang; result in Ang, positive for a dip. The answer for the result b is 0.3 Ang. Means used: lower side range 13.6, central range 13.2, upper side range 13.2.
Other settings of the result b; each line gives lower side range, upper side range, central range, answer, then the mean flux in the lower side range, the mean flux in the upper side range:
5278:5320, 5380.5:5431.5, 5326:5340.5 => 0.7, 14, 13.7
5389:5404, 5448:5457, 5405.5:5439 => 1.2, 13.6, 14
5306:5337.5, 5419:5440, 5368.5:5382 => 0.0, 13.8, 13.2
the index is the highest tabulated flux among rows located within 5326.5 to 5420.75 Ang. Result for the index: 15.16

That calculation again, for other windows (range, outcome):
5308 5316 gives 15.76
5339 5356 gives 14.37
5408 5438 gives 14.4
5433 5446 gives 12.91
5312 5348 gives 15.66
